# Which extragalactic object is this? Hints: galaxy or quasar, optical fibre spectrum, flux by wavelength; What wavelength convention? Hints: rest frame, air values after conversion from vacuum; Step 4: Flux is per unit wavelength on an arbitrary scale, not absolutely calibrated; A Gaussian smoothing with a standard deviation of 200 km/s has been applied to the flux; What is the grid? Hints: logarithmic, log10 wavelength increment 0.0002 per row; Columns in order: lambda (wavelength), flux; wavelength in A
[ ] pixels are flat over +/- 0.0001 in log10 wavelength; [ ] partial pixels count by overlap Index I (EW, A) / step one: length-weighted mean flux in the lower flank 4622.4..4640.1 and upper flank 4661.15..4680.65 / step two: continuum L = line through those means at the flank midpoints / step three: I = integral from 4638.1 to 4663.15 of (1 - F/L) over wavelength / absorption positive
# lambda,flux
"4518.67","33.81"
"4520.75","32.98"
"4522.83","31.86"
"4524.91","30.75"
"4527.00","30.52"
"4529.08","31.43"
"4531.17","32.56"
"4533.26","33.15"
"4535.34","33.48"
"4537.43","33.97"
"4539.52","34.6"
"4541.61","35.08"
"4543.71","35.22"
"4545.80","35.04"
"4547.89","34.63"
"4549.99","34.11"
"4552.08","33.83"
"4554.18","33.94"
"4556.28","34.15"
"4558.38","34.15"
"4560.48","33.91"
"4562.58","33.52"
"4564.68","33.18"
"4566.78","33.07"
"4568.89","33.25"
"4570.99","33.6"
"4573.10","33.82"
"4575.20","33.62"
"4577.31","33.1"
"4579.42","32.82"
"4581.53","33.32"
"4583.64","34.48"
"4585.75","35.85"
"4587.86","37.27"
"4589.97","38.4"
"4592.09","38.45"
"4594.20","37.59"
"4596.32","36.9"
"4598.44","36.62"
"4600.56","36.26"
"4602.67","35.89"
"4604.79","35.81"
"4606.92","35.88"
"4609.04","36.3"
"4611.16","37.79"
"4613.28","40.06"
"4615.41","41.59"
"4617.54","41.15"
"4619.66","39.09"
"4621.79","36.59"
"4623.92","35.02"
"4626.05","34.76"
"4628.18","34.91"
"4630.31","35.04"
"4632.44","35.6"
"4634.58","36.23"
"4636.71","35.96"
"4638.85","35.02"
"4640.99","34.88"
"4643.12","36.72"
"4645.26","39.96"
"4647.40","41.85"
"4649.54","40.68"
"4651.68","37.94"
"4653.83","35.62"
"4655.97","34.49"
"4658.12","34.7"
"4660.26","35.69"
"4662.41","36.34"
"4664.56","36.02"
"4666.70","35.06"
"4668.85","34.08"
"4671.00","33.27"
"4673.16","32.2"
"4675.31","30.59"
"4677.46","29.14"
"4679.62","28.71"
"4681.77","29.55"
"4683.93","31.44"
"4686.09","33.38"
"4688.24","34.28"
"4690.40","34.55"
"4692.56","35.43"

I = -2.1 A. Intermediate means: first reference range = 35.3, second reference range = 32.8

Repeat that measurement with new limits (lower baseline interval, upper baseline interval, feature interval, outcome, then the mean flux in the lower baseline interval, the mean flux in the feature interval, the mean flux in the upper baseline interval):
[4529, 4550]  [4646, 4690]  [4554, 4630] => -3.6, 34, 35.7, 34.3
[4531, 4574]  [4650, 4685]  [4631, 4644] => -0.8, 33.9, 35.7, 33.5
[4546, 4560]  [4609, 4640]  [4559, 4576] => 0.6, 34.2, 33.5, 37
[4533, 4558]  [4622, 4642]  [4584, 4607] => -1.2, 34.3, 36.8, 35.3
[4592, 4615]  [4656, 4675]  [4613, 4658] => -1.8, 37.1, 37.2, 34.5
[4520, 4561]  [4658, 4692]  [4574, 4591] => -0.8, 33.5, 34.9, 33.1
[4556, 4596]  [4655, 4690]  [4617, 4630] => -1.1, 34.7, 36.7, 33.1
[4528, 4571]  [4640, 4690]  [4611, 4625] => -1.8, 33.8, 38.8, 34.6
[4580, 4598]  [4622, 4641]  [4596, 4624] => -1.3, 36.4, 37.6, 35.3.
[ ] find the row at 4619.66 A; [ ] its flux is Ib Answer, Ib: 39.09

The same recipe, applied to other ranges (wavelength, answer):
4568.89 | 33.25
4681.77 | 29.55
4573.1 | 33.82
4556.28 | 34.15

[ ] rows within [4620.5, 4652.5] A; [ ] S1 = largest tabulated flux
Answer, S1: 41.85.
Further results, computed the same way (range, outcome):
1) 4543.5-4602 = 38.45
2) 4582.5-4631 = 41.59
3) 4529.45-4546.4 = 35.22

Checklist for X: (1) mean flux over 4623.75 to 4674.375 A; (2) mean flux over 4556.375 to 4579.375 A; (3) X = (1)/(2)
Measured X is 1.1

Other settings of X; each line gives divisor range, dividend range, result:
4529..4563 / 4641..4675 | 1.06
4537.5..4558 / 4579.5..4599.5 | 1.06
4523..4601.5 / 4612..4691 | 1.03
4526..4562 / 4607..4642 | 1.09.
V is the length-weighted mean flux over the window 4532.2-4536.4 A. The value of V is 33.3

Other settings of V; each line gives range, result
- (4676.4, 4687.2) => 30.5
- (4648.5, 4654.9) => 38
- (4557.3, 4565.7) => 33.7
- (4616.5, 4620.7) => 40.2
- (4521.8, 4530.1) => 31.1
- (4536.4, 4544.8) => 34.7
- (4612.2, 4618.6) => 40.9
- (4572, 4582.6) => 33.3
